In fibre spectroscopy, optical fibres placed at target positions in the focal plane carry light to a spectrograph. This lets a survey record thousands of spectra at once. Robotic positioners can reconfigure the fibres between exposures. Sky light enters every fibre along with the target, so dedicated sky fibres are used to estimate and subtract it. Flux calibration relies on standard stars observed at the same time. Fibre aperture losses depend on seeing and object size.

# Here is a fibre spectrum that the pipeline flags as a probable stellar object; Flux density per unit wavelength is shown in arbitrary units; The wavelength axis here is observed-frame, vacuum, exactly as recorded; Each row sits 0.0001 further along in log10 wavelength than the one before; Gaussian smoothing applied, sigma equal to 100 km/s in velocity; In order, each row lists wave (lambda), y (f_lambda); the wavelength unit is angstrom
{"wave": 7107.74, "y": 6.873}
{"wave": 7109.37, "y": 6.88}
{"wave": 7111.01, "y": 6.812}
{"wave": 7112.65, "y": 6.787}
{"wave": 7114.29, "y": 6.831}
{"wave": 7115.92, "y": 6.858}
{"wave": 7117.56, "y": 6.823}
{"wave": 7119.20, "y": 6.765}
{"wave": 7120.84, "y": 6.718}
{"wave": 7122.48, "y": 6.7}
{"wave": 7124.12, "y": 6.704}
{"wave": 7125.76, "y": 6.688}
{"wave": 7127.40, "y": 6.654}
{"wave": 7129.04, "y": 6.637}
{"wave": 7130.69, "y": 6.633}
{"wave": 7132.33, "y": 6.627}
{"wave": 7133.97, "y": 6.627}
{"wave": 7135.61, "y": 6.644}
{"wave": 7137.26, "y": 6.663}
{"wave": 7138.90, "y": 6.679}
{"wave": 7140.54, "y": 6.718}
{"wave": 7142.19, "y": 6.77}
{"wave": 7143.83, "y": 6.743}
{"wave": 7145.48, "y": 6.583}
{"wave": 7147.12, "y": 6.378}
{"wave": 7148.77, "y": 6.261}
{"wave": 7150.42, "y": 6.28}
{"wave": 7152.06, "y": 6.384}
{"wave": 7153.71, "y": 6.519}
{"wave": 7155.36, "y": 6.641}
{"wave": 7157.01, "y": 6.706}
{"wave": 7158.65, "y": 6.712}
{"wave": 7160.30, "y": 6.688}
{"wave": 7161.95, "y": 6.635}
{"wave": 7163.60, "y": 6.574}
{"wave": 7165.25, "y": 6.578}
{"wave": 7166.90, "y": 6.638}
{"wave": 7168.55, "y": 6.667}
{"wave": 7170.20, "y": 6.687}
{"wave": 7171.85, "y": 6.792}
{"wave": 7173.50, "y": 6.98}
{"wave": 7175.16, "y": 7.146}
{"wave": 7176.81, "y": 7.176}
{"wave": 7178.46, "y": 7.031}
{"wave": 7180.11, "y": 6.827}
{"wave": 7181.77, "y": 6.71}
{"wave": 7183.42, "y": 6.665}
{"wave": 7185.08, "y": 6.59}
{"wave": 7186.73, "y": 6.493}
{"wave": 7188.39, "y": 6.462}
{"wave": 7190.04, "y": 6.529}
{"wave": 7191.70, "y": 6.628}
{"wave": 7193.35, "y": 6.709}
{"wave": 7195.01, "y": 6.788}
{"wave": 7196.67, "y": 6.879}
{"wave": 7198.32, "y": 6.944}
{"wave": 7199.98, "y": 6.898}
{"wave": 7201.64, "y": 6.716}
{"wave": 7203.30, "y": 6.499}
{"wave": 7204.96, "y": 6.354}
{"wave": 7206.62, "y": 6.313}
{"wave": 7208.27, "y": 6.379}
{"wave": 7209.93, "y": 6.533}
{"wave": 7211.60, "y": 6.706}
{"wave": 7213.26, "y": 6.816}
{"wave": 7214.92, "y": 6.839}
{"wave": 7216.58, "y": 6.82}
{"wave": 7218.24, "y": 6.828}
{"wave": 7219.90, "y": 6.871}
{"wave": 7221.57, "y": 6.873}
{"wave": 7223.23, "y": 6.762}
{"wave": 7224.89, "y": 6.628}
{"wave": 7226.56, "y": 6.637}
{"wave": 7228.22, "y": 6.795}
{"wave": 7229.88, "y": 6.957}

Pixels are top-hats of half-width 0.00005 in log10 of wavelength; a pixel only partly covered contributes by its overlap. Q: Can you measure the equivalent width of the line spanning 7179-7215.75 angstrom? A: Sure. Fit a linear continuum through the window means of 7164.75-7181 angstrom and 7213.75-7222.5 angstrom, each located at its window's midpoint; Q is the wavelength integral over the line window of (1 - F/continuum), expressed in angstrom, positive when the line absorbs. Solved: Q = 1.1 angstrom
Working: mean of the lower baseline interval 6.86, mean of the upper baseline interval 6.85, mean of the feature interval 6.65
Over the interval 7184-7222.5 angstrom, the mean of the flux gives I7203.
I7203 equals 6.67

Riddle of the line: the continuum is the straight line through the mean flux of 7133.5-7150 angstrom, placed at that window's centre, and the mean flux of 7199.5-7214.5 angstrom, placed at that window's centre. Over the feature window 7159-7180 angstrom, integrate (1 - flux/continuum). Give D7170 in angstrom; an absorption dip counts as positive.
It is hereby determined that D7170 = -0.7 angstrom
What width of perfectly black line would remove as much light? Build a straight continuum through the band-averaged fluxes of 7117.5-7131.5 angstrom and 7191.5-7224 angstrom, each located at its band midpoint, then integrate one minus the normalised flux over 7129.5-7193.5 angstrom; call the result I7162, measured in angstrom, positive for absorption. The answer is 0.4 angstrom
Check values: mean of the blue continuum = 6.69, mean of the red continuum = 6.71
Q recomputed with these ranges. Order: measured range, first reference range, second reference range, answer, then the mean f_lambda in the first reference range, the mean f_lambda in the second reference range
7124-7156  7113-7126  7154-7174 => 0.7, 6.77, 6.68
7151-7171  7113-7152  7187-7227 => 0.1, 6.65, 6.68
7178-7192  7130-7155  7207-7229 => 0.0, 6.57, 6.72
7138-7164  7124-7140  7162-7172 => 0.3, 6.66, 6.65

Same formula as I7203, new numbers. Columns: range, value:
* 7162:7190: 6.74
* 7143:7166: 6.55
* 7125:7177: 6.65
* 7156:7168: 6.65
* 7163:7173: 6.67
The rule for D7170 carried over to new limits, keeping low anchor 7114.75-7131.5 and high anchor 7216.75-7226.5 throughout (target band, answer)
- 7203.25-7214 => 0.4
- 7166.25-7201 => -0.1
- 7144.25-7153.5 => 0.5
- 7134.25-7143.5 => 0.1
